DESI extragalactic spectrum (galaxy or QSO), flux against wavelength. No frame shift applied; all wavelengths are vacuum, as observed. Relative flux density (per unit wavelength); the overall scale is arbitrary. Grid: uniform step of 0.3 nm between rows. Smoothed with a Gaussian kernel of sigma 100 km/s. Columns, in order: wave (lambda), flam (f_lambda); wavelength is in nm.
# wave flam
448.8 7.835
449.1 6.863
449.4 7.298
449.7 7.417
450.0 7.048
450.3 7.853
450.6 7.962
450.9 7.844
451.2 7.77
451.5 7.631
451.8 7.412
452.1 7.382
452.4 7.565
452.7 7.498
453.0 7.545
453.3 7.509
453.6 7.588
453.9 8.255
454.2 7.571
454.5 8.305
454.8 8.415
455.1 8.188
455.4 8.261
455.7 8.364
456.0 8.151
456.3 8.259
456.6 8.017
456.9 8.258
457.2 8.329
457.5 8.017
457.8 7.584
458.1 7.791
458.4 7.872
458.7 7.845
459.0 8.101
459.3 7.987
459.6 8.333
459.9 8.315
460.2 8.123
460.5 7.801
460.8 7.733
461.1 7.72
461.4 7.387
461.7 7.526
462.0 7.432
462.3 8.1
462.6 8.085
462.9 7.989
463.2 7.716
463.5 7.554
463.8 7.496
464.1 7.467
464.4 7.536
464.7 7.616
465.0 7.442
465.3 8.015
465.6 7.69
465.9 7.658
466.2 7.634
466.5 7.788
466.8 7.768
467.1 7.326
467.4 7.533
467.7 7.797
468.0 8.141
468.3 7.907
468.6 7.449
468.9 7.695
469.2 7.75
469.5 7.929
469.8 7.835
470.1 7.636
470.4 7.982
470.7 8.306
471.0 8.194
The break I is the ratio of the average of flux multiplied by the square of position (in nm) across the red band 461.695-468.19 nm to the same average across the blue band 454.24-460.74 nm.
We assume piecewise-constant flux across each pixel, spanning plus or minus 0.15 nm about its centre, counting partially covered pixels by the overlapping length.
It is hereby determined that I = 1.0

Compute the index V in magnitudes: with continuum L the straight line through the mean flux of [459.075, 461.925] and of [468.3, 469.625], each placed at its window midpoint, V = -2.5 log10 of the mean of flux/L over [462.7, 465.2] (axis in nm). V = 0.03 mag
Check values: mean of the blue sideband 7.87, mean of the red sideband 7.72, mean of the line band 7.62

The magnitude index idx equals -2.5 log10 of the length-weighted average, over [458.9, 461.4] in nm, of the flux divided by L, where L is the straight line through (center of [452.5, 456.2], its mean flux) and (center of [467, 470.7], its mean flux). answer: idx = -0.01 mag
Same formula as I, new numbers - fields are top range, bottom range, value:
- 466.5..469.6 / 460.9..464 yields 1.03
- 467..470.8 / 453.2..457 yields 1.02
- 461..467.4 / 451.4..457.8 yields 1.01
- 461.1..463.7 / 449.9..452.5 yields 1.06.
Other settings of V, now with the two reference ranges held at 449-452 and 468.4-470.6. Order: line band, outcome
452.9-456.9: -0.07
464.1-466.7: 0.01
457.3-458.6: -0.03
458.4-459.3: -0.05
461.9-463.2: -0.03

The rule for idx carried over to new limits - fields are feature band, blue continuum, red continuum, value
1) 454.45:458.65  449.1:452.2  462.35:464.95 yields -0.07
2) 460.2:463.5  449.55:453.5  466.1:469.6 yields -0.01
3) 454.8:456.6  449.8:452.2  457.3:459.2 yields -0.06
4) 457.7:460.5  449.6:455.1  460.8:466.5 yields -0.04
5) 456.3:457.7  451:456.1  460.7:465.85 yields -0.05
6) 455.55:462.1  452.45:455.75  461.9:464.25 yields -0.02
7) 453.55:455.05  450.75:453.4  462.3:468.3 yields -0.07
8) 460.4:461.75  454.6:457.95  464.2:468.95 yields 0.04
